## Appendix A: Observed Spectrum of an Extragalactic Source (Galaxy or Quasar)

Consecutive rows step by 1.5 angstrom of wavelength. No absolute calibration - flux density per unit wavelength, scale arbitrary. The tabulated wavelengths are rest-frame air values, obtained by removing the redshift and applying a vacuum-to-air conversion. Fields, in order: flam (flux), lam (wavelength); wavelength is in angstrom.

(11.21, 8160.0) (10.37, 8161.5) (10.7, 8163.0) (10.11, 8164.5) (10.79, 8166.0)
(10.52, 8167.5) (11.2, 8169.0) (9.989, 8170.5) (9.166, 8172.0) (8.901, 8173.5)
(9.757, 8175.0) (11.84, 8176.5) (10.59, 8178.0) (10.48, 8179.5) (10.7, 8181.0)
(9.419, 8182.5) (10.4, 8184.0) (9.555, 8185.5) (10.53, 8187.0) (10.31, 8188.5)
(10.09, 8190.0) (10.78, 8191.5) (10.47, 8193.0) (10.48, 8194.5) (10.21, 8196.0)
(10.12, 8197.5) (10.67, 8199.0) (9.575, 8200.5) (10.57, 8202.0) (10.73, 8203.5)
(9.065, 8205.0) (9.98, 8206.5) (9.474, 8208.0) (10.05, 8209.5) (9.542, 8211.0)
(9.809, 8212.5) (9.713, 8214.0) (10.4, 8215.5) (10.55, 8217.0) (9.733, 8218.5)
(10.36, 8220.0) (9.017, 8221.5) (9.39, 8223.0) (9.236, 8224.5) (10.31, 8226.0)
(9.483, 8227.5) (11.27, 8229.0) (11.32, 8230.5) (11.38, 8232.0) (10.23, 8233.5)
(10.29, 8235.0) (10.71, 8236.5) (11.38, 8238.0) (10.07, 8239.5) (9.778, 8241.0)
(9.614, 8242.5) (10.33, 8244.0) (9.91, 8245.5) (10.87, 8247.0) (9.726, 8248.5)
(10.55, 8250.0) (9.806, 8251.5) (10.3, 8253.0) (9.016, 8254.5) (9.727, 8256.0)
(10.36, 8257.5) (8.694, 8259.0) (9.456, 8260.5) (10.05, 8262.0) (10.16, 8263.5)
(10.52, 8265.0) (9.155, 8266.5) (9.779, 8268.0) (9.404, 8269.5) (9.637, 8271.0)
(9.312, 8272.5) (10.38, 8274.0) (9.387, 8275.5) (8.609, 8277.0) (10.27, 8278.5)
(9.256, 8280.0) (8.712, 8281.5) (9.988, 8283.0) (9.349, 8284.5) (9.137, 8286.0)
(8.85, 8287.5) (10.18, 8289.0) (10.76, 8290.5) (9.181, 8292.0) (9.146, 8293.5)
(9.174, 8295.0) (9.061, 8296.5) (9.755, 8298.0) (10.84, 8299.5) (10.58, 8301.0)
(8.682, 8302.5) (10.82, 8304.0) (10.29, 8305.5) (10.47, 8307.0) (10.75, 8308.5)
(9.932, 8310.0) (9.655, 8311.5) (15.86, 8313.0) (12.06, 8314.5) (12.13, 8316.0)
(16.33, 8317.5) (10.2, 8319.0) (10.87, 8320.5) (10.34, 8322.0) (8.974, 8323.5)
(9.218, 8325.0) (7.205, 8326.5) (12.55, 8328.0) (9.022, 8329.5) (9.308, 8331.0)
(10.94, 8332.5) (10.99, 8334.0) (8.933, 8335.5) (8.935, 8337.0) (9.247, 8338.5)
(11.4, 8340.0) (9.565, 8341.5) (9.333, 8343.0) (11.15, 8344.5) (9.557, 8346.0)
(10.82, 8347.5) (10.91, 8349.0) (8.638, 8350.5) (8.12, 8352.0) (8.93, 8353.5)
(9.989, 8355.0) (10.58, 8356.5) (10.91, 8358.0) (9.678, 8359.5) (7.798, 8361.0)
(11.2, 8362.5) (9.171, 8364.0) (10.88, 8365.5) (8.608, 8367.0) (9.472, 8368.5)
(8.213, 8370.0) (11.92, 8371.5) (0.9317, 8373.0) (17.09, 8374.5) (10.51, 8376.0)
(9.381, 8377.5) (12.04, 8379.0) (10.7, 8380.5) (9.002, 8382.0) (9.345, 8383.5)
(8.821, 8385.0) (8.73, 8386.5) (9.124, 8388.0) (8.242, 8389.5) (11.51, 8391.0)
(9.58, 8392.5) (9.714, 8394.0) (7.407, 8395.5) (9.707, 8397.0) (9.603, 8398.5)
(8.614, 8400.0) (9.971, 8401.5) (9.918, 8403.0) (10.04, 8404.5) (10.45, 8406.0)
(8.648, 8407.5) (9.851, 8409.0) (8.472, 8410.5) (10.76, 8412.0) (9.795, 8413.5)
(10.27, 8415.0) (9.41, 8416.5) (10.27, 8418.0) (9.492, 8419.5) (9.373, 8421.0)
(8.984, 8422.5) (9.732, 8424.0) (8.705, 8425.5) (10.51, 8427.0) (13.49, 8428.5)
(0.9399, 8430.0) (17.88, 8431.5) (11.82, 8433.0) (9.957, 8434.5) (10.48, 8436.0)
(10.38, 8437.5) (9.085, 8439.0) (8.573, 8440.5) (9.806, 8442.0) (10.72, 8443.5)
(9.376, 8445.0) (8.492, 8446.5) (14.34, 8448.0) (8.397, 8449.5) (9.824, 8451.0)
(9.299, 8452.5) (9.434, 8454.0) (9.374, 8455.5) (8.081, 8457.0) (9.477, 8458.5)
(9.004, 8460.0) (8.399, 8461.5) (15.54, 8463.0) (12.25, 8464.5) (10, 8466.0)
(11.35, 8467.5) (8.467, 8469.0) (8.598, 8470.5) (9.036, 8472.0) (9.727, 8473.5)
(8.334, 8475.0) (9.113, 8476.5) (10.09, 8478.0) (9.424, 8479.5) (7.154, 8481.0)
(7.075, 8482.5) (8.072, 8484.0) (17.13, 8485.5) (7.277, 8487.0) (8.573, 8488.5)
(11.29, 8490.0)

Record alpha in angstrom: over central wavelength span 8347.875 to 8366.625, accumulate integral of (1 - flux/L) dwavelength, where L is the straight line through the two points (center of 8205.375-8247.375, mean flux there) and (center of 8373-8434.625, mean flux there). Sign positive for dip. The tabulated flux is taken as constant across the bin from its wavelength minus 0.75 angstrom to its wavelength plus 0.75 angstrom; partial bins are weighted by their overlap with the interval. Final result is 0.3 angstrom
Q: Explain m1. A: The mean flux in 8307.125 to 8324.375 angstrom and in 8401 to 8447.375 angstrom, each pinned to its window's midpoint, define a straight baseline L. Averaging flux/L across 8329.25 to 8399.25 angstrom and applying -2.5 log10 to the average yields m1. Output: 0.11 mag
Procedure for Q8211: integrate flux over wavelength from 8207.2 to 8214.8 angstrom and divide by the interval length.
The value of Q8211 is 9.72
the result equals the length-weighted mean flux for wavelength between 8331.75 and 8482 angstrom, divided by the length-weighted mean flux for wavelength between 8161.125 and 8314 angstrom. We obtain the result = 0.97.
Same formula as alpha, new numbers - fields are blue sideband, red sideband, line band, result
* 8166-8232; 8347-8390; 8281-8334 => -2.6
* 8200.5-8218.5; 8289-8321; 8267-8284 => 1.6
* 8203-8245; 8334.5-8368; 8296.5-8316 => -1.8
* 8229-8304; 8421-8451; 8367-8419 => 2.1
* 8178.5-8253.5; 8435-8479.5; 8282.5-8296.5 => 0.8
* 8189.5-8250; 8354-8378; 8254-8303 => 2.0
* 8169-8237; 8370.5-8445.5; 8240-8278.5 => 1.0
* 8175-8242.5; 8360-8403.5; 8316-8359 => -1.8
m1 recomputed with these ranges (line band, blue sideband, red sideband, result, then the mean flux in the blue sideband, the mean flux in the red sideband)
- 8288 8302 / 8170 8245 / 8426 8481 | 0.03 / 10.2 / 9.93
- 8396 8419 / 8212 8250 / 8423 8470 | 0.05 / 10.2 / 10.1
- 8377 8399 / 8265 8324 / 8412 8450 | 0.06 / 10.2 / 10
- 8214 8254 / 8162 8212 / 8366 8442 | -0.01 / 10.2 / 9.72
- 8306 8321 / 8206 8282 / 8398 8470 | -0.19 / 9.93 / 9.94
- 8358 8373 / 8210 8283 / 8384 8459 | 0.06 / 9.94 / 9.7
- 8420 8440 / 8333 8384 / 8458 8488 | -0.03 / 9.83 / 9.77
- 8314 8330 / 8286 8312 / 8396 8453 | -0.10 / 9.87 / 9.87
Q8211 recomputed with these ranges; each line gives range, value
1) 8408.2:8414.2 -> 9.71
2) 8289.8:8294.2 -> 9.69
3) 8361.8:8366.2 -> 10.4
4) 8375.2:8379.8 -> 10.7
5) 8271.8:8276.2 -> 9.7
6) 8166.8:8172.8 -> 10.2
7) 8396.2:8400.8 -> 9.29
